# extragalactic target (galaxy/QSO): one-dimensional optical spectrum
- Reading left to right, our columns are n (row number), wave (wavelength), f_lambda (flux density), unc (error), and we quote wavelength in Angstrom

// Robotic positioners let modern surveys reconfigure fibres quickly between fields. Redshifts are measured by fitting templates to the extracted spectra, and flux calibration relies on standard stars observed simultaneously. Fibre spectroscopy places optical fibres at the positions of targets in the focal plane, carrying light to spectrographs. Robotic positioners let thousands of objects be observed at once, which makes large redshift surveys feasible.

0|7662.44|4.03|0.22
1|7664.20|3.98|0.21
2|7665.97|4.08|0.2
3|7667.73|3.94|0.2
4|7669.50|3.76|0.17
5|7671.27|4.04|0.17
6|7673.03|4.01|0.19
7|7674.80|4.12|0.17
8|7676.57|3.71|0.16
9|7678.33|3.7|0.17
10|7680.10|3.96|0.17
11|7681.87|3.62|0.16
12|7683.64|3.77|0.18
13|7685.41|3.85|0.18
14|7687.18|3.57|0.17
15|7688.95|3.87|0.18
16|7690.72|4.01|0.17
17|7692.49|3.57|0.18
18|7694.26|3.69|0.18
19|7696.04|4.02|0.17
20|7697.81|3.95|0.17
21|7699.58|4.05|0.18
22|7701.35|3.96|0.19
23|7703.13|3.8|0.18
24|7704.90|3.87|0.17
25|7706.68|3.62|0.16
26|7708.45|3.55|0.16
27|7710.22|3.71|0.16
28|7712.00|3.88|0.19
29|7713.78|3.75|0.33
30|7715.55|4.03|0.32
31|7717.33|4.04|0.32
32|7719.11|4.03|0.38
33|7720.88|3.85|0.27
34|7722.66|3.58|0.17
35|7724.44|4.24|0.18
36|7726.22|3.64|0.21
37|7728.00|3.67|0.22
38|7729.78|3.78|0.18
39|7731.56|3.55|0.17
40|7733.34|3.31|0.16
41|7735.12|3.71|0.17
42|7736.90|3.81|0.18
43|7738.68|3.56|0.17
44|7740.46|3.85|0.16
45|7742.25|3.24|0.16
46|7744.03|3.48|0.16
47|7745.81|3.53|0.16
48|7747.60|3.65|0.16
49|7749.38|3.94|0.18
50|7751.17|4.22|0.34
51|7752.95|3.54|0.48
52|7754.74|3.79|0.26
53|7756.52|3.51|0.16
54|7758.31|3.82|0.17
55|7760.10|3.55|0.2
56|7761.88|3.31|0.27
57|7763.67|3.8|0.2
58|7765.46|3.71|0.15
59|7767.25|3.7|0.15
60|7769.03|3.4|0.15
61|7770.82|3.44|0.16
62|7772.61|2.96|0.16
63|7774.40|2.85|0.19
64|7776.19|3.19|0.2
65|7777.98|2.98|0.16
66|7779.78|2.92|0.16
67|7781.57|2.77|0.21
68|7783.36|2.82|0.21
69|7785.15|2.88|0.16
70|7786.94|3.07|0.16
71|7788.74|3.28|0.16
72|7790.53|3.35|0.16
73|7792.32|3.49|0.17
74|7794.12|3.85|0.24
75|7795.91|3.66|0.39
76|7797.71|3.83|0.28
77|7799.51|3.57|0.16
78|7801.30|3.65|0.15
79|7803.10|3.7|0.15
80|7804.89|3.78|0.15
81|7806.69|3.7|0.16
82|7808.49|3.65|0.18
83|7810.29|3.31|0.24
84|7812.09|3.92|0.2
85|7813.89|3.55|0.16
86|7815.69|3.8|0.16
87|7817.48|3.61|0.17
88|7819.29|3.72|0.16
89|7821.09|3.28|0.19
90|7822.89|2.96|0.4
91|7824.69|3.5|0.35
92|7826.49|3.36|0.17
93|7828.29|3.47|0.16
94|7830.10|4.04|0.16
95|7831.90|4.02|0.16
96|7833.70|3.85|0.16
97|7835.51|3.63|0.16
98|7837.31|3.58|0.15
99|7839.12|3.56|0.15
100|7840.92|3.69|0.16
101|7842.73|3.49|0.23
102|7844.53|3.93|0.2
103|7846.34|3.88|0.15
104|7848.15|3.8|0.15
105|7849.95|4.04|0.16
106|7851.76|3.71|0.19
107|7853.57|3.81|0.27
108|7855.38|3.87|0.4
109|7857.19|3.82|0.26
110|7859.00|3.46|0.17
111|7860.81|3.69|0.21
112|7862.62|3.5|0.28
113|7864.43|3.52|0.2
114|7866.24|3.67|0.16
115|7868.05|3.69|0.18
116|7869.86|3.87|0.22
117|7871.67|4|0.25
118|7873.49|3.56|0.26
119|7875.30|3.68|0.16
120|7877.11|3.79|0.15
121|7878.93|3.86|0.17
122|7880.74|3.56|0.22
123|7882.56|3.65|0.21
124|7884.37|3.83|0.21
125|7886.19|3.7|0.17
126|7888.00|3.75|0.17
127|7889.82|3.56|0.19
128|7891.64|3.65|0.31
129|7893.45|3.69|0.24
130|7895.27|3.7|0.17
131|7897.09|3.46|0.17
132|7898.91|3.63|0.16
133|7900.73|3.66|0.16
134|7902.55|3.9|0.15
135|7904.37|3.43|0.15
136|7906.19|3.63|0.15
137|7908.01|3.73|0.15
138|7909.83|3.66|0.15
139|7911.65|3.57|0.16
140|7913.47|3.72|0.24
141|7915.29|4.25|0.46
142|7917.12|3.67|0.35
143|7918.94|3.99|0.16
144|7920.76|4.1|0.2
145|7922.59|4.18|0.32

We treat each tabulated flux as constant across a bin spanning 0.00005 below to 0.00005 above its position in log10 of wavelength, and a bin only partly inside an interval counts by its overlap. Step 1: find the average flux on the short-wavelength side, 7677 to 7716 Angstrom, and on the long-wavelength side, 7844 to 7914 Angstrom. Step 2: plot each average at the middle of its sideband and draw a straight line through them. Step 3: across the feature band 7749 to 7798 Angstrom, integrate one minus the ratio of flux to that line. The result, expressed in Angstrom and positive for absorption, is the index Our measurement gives 4.7 Angstrom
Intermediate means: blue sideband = 3.81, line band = 3.4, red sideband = 3.71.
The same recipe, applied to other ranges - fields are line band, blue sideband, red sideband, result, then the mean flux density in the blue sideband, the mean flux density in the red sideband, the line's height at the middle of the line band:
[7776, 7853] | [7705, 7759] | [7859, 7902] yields 3.44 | 3.73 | 3.68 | 3.7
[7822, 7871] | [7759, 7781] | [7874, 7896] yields -1.55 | 3.31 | 3.7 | 3.57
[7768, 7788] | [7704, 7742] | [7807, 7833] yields 3.44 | 3.75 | 3.59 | 3.66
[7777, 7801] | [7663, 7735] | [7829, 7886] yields 3.19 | 3.83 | 3.74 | 3.78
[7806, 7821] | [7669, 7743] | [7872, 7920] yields 0.44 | 3.79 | 3.71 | 3.75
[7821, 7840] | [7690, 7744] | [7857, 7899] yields 0.64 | 3.77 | 3.68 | 3.71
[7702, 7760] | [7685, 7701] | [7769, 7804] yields -1.91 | 3.85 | 3.28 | 3.62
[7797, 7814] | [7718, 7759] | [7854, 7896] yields 0.16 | 3.71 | 3.7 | 3.71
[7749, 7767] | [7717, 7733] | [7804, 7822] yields 0.10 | 3.79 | 3.63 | 3.73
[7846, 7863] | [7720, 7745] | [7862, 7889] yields -0.27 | 3.66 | 3.71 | 3.7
